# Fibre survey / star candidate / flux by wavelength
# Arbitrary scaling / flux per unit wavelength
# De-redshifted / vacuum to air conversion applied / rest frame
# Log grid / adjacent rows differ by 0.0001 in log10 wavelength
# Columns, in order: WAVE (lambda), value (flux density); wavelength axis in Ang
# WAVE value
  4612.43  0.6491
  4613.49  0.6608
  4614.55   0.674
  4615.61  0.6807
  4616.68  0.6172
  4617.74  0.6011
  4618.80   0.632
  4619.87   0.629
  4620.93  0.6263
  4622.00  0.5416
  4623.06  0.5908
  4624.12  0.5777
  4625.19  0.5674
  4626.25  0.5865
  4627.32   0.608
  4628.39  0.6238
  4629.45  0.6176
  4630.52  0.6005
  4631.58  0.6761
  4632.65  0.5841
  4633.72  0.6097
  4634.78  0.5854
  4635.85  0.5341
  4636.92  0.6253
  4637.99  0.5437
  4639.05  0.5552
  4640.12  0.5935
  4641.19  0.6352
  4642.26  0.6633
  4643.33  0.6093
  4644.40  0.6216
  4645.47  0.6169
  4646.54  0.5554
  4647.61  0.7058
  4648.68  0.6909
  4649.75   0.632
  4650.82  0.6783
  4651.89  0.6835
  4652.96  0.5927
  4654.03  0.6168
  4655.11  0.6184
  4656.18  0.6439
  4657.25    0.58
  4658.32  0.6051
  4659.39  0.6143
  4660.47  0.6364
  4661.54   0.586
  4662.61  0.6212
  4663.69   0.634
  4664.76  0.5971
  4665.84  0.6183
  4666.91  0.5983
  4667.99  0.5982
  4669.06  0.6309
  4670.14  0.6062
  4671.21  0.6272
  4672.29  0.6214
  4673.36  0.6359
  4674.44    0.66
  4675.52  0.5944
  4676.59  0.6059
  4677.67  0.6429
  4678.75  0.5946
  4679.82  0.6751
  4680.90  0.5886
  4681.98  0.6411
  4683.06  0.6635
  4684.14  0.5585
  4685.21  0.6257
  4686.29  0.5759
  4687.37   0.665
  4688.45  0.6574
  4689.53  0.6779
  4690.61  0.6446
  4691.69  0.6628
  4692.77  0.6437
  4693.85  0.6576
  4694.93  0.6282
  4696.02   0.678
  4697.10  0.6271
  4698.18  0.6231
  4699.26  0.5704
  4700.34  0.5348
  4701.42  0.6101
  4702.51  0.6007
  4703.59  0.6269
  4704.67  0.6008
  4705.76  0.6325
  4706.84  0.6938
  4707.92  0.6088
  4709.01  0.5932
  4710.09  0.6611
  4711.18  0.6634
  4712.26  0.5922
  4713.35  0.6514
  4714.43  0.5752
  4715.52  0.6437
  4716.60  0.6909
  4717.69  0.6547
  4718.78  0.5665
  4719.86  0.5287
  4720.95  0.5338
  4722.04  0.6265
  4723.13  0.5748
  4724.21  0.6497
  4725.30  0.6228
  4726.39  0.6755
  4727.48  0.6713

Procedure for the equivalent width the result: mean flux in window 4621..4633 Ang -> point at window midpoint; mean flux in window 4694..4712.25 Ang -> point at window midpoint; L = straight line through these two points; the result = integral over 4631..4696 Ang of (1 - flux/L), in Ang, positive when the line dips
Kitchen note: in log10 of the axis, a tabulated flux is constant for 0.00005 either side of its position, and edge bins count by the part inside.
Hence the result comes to -1.4 Ang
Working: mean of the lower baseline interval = 0.599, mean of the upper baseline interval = 0.622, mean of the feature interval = 0.623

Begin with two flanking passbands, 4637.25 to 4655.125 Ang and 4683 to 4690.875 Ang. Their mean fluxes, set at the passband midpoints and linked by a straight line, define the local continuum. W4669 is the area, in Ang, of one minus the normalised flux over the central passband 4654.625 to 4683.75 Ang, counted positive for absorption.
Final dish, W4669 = 0.41 Ang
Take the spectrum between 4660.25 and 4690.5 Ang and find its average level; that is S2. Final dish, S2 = 0.623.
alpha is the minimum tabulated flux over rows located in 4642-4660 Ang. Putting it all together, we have 0.5554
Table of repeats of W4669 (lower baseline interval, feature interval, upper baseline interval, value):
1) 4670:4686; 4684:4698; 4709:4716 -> -0.4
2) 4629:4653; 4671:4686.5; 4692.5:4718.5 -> 0.0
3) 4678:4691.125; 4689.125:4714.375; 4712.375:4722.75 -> -0.4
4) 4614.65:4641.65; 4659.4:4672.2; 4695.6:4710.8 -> -0.1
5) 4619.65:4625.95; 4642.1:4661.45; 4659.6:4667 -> -0.8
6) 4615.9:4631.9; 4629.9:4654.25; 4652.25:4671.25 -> -0.3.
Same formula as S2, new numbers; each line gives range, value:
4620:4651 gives 0.608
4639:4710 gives 0.625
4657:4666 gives 0.611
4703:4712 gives 0.634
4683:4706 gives 0.625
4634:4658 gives 0.617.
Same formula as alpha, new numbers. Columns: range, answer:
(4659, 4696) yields 0.5585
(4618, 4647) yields 0.5341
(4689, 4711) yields 0.5348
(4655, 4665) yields 0.58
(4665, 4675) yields 0.5982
